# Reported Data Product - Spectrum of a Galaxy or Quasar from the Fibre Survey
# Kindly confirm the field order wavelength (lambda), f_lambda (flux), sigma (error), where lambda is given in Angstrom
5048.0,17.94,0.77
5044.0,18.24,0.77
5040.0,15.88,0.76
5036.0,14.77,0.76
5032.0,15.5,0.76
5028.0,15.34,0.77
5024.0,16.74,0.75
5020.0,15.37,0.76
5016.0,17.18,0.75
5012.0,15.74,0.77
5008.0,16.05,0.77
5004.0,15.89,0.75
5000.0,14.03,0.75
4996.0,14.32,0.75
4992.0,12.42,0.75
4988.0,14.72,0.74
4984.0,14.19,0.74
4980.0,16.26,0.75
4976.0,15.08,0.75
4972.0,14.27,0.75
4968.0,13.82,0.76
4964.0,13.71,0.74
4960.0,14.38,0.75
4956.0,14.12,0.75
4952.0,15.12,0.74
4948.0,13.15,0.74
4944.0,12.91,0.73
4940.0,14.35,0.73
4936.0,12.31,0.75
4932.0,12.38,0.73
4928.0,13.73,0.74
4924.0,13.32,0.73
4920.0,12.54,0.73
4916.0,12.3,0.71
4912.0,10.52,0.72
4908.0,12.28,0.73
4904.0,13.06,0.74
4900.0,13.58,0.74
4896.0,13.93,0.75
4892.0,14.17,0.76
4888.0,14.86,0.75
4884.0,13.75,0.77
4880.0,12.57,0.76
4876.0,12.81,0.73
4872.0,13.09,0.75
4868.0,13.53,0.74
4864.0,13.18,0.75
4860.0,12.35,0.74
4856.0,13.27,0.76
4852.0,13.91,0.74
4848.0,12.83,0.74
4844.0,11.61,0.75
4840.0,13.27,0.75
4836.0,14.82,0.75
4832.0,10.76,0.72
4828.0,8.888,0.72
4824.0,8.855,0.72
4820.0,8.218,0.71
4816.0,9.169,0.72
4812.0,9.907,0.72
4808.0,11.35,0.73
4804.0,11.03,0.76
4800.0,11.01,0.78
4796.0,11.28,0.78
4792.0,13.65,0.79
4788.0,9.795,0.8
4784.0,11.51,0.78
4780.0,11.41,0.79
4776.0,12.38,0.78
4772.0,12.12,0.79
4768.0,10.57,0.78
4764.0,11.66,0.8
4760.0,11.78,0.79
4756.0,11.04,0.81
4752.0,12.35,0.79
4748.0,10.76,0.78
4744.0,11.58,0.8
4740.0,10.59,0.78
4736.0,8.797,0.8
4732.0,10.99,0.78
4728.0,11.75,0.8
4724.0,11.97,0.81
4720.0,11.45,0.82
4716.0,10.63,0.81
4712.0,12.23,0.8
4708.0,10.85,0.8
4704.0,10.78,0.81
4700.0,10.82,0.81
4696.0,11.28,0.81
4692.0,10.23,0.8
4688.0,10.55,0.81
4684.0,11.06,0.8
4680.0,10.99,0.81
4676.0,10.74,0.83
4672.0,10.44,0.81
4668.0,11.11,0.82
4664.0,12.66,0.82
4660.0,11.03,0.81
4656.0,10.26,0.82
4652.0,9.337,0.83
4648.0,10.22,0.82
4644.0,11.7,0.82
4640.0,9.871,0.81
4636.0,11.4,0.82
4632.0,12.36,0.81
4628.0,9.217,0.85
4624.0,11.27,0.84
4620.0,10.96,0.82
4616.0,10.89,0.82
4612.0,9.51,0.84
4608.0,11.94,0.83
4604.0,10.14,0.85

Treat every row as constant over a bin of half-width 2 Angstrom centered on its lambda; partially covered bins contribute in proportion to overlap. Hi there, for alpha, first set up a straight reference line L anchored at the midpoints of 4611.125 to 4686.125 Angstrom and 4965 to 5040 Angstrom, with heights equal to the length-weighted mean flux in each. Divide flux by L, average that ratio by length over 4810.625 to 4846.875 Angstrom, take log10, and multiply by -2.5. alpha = 0.21 mag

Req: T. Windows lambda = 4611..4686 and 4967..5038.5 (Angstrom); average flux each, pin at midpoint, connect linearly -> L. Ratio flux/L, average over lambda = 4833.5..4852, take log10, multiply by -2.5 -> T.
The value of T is 0.00 mag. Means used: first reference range 10.8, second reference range 15.1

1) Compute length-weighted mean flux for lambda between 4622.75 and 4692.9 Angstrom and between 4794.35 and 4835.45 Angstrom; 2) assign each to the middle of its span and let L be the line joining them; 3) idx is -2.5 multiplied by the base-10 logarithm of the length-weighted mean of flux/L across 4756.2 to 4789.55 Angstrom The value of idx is -0.10 mag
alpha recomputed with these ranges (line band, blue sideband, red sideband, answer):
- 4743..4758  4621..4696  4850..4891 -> 0.046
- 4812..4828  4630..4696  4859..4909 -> 0.380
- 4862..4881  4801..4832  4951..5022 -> -0.149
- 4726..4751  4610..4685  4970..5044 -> 0.107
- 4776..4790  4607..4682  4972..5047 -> 0.133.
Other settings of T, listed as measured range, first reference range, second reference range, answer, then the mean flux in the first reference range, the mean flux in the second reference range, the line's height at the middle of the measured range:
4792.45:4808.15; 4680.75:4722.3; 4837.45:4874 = 0.08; 11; 13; 12.3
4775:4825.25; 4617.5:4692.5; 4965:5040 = 0.17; 10.8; 15.1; 12.6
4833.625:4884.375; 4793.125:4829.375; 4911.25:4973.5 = -0.17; 10.1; 13.4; 11.3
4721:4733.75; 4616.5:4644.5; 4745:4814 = -0.03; 10.9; 11.4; 11.2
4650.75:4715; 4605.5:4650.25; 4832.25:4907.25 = 0.05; 10.8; 13.3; 11.4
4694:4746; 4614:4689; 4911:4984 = 0.04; 10.8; 13.6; 11.5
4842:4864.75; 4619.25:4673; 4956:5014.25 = 0.03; 10.9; 14.6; 13.2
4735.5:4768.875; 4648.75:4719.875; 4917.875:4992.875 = 0.05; 10.9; 13.8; 11.6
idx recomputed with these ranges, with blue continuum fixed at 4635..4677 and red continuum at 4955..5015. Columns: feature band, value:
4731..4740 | 0.180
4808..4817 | 0.255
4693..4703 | 0.033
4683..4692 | 0.050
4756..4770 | 0.069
